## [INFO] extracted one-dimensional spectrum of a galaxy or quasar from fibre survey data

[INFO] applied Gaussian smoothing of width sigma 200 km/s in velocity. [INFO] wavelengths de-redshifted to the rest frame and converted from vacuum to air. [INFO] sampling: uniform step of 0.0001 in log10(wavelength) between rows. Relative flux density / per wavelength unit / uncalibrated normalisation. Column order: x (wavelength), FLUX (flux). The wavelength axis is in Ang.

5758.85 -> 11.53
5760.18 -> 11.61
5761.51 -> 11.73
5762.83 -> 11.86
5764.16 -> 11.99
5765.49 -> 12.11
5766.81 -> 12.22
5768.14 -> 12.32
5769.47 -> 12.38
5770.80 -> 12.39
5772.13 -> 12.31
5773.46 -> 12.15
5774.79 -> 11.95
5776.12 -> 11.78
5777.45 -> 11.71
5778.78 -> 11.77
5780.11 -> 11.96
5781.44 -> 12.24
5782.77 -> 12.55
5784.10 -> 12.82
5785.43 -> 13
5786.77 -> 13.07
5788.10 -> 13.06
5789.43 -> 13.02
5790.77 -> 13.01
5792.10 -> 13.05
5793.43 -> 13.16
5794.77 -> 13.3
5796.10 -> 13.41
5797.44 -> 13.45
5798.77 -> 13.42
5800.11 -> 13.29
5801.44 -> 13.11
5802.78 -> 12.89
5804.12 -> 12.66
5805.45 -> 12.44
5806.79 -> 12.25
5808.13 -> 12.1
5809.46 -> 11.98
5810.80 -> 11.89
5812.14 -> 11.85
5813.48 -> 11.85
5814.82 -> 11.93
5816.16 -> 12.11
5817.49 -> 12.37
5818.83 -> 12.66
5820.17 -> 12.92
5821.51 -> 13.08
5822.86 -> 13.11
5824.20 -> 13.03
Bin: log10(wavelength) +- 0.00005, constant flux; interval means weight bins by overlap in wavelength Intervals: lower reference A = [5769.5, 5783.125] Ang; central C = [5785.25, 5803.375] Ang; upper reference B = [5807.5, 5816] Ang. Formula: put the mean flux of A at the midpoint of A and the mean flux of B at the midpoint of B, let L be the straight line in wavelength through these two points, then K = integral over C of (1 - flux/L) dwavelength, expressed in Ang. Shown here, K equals -1.7 Ang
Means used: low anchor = 12.1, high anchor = 11.9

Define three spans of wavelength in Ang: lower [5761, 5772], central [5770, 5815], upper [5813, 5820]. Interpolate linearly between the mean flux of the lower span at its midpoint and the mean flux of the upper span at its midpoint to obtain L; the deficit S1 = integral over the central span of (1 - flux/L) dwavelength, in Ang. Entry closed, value -1.32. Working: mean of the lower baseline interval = 12.1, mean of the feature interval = 12.6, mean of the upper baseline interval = 12.3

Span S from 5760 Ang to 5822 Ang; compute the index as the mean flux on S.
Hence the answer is 12.5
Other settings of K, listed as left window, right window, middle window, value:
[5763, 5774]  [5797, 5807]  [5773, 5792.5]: 0.1 Ang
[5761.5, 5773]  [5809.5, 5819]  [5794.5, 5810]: -1.0 Ang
